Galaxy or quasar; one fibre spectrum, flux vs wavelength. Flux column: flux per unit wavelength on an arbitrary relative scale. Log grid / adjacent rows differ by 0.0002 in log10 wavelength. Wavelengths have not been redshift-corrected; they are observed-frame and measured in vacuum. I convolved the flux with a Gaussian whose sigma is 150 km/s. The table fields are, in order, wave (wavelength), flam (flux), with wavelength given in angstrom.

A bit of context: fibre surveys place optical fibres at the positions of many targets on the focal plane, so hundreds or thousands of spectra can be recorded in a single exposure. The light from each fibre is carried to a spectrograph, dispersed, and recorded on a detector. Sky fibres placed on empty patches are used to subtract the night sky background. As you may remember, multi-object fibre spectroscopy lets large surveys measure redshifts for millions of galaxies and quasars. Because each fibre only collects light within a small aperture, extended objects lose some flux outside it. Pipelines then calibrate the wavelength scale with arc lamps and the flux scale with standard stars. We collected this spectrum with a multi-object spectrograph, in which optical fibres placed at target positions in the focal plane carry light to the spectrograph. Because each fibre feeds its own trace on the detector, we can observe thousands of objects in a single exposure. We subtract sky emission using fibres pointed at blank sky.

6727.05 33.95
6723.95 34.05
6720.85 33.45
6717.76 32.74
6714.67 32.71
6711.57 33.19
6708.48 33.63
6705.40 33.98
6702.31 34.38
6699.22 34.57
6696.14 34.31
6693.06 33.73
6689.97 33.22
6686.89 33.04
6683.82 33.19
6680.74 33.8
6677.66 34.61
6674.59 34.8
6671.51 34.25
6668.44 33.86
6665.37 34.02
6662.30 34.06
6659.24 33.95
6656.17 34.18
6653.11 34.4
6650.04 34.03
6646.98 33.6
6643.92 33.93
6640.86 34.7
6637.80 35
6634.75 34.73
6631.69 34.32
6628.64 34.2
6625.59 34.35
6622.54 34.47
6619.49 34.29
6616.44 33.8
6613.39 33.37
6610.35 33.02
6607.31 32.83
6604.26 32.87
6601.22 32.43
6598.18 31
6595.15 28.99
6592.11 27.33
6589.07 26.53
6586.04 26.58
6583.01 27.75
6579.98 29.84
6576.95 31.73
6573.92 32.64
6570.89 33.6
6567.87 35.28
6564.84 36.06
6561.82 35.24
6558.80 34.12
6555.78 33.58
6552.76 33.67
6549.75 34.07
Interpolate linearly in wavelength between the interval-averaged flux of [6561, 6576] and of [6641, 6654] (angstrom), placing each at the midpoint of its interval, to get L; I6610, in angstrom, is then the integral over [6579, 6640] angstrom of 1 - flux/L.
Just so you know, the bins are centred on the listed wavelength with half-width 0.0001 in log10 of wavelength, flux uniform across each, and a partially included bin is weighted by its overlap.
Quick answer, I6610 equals 4.0 angstrom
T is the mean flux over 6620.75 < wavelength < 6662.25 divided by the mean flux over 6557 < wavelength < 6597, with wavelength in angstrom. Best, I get 1.1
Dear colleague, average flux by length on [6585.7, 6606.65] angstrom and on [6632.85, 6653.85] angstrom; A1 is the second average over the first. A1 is 1.2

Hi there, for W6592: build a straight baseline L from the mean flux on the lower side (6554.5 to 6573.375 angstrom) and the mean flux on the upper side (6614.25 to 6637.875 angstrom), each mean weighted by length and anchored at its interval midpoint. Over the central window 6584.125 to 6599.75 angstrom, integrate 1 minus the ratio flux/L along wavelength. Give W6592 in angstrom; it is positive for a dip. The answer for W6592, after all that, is 2.9 angstrom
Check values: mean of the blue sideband 34.6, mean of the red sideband 34.3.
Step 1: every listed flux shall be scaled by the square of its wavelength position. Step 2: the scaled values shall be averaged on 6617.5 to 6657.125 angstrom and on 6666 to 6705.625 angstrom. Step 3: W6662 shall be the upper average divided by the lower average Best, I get 1.00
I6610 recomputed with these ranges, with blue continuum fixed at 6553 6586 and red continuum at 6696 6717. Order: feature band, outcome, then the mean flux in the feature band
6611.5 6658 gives -1.4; 34.2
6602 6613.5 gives 0.0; 32.9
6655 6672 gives -0.3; 34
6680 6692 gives 0.1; 33.3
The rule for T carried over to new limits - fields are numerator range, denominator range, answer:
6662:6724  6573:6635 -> 1.07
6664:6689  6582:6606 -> 1.16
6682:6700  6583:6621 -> 1.09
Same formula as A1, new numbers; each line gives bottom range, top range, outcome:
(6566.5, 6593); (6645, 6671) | 1.13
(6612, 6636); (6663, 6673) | 1.00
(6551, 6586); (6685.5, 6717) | 1.03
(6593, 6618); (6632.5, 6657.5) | 1.07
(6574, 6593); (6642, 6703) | 1.19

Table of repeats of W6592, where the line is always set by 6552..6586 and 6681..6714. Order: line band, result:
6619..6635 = -0.58 angstrom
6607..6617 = -0.06 angstrom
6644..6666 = -0.42 angstrom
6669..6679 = -0.29 angstrom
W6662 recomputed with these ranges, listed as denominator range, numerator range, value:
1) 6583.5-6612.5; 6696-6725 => 1.15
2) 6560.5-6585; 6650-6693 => 1.07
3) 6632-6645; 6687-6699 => 0.99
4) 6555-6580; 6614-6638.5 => 1.03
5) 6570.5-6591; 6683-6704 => 1.18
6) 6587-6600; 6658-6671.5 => 1.22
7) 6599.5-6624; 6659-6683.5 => 1.04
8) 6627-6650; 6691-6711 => 1.01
